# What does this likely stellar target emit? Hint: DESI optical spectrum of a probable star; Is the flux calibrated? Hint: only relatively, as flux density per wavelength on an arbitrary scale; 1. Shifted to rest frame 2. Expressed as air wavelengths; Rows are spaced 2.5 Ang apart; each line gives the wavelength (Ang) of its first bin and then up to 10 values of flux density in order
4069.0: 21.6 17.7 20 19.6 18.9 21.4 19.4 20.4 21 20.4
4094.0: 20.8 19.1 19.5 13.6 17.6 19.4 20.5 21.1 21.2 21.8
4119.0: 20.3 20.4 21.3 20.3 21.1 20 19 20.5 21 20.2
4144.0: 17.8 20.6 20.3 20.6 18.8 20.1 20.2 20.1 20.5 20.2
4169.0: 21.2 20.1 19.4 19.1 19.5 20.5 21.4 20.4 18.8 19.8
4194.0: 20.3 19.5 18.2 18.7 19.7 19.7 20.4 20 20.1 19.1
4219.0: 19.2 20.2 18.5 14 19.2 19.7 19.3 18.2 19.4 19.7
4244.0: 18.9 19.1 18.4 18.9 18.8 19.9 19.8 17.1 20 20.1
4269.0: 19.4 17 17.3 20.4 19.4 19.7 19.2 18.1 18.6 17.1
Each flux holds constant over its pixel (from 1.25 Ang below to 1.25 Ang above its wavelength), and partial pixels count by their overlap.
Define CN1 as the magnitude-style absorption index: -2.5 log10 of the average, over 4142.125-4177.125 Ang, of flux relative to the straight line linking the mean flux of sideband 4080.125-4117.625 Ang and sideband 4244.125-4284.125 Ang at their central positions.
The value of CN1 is -0.024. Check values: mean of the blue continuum 19.8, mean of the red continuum 19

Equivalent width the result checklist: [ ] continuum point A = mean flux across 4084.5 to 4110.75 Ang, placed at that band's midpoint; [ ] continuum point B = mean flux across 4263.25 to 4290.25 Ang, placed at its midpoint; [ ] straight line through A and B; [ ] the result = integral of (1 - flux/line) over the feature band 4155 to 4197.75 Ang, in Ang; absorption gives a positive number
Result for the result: -2.0 Ang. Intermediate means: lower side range 19.3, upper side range 19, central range 20.1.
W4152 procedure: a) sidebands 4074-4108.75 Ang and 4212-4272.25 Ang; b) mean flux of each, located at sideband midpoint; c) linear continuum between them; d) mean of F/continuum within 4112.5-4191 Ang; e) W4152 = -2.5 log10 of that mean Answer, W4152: -0.06 mag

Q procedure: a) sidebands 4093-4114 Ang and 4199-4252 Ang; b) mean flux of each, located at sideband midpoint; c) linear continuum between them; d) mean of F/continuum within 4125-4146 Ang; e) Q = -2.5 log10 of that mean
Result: -0.05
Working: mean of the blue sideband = 19.1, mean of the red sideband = 19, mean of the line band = 20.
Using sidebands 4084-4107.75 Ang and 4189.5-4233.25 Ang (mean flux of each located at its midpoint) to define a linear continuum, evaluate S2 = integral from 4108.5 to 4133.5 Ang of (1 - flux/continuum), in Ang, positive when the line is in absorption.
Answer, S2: -2.1 Ang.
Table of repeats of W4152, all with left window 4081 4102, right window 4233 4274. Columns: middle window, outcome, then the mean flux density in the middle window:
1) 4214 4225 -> -0.02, 19.4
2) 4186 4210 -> -0.02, 19.5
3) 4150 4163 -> -0.03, 20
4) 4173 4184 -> -0.03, 19.8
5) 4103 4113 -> -0.01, 19.7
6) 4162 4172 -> -0.06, 20.5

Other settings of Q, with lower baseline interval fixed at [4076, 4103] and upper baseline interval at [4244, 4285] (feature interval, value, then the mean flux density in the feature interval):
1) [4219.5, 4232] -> 0.05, 18.3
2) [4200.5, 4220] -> -0.03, 19.6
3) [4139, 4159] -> -0.03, 19.9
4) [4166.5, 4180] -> -0.04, 19.9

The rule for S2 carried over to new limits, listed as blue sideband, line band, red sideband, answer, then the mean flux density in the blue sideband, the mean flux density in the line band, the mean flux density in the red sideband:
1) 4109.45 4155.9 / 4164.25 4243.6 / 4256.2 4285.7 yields 0.9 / 20.3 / 19.5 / 19.1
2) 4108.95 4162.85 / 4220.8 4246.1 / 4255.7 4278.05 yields 0.8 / 20.3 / 18.7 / 19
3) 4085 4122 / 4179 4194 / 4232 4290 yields -0.6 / 19.8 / 20.1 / 19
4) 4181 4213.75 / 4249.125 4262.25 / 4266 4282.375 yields 0.2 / 19.8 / 18.9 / 19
